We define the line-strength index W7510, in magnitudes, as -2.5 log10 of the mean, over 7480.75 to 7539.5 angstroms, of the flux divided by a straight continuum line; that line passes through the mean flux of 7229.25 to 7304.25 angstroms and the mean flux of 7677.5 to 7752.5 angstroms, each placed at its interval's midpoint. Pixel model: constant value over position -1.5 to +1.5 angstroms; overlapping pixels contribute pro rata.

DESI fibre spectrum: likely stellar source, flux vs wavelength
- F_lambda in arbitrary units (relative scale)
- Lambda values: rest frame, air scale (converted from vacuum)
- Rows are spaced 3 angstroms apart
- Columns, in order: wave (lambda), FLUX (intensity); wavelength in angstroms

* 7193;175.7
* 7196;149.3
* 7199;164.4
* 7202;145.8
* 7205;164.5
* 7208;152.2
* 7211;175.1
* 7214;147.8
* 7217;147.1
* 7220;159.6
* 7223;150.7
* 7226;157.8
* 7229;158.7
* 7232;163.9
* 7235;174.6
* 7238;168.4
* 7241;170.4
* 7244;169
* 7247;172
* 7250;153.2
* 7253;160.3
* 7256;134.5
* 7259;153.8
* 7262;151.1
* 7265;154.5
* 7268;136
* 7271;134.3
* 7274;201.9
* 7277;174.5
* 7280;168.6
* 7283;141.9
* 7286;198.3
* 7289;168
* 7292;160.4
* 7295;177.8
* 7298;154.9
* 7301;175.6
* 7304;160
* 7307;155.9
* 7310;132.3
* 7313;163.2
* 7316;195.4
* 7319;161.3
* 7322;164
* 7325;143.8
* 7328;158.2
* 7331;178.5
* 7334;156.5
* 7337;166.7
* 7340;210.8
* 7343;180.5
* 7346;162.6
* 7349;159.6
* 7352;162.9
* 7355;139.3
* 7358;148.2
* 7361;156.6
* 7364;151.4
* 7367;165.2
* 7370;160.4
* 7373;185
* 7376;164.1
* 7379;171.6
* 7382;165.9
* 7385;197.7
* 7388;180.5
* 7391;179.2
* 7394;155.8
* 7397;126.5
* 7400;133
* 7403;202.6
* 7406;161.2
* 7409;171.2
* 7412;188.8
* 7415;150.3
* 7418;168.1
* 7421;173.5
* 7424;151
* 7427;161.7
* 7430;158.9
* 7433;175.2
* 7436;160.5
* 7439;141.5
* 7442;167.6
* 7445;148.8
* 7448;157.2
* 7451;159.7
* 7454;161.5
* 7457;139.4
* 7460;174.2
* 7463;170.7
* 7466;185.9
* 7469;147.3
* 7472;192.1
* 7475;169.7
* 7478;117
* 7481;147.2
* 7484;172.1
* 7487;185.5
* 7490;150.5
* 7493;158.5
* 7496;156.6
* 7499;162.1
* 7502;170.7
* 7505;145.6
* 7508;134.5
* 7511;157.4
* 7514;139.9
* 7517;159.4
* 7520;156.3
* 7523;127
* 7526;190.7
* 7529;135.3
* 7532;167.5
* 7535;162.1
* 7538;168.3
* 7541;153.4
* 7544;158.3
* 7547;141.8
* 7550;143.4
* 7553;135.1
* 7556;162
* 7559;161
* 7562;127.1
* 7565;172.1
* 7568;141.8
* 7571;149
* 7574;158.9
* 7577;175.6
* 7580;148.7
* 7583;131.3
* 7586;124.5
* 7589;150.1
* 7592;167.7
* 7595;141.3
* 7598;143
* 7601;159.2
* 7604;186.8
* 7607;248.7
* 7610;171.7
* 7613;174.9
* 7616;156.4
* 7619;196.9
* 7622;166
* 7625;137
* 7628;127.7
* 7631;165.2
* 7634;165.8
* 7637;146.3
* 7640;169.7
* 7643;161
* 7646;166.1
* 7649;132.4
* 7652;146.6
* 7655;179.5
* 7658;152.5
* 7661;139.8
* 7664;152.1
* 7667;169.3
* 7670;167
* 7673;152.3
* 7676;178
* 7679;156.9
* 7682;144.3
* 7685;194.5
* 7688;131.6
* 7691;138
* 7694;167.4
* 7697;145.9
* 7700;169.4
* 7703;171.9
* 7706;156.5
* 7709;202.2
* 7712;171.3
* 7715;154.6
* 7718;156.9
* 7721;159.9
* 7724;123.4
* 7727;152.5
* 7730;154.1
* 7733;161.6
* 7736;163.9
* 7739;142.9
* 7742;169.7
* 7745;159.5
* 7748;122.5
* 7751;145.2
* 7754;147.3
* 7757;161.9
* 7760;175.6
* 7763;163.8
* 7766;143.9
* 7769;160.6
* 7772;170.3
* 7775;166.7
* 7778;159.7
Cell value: 0.01 mag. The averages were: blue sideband 163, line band 158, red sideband 157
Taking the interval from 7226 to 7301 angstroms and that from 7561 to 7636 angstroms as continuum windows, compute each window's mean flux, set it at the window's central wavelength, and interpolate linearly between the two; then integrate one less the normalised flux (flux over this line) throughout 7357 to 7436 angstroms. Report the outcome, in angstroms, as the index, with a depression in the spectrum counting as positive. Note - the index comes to -2.0 angstroms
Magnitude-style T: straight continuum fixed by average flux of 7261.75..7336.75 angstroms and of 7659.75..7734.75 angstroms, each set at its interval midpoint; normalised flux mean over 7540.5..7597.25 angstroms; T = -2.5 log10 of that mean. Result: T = 0.075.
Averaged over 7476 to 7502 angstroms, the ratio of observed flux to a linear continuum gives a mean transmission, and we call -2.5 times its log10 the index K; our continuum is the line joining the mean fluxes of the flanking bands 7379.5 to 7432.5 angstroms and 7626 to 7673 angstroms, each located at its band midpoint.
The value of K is 0.038 mag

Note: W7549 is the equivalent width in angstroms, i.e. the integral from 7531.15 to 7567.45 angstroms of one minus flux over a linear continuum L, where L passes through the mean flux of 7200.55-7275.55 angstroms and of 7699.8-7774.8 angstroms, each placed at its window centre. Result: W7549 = 1.05 angstroms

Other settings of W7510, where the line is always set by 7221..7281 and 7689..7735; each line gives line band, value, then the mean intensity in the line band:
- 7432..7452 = 0.01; 158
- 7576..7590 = 0.10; 145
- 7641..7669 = 0.02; 156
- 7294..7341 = -0.03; 165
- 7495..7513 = 0.04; 154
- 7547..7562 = 0.09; 147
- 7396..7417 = -0.02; 163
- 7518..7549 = 0.02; 156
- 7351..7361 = 0.07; 150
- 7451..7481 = -0.01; 161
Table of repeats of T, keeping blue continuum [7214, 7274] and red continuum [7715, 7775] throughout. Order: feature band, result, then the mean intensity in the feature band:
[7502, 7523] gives 0.05 mag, 149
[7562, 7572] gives 0.04 mag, 150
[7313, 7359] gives -0.06 mag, 166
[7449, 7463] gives -0.03 mag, 160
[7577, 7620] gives -0.06 mag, 164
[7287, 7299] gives -0.07 mag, 167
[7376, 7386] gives -0.12 mag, 175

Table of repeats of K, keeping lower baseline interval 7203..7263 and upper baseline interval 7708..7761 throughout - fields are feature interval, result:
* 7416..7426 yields -0.036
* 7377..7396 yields -0.100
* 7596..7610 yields -0.157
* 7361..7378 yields -0.042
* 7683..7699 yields 0.007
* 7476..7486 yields 0.065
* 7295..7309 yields -0.024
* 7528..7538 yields -0.003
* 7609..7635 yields -0.035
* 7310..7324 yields -0.048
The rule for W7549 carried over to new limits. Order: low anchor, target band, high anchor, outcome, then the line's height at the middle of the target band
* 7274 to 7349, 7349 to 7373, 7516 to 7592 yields 1.1 angstroms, 164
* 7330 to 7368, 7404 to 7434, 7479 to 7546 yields -1.0 angstroms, 161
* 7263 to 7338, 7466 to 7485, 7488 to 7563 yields -0.5 angstroms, 156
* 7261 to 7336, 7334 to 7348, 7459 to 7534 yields -1.3 angstroms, 162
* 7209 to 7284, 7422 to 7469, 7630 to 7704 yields -0.5 angstroms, 159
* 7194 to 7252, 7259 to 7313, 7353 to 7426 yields 0.2 angstroms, 162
